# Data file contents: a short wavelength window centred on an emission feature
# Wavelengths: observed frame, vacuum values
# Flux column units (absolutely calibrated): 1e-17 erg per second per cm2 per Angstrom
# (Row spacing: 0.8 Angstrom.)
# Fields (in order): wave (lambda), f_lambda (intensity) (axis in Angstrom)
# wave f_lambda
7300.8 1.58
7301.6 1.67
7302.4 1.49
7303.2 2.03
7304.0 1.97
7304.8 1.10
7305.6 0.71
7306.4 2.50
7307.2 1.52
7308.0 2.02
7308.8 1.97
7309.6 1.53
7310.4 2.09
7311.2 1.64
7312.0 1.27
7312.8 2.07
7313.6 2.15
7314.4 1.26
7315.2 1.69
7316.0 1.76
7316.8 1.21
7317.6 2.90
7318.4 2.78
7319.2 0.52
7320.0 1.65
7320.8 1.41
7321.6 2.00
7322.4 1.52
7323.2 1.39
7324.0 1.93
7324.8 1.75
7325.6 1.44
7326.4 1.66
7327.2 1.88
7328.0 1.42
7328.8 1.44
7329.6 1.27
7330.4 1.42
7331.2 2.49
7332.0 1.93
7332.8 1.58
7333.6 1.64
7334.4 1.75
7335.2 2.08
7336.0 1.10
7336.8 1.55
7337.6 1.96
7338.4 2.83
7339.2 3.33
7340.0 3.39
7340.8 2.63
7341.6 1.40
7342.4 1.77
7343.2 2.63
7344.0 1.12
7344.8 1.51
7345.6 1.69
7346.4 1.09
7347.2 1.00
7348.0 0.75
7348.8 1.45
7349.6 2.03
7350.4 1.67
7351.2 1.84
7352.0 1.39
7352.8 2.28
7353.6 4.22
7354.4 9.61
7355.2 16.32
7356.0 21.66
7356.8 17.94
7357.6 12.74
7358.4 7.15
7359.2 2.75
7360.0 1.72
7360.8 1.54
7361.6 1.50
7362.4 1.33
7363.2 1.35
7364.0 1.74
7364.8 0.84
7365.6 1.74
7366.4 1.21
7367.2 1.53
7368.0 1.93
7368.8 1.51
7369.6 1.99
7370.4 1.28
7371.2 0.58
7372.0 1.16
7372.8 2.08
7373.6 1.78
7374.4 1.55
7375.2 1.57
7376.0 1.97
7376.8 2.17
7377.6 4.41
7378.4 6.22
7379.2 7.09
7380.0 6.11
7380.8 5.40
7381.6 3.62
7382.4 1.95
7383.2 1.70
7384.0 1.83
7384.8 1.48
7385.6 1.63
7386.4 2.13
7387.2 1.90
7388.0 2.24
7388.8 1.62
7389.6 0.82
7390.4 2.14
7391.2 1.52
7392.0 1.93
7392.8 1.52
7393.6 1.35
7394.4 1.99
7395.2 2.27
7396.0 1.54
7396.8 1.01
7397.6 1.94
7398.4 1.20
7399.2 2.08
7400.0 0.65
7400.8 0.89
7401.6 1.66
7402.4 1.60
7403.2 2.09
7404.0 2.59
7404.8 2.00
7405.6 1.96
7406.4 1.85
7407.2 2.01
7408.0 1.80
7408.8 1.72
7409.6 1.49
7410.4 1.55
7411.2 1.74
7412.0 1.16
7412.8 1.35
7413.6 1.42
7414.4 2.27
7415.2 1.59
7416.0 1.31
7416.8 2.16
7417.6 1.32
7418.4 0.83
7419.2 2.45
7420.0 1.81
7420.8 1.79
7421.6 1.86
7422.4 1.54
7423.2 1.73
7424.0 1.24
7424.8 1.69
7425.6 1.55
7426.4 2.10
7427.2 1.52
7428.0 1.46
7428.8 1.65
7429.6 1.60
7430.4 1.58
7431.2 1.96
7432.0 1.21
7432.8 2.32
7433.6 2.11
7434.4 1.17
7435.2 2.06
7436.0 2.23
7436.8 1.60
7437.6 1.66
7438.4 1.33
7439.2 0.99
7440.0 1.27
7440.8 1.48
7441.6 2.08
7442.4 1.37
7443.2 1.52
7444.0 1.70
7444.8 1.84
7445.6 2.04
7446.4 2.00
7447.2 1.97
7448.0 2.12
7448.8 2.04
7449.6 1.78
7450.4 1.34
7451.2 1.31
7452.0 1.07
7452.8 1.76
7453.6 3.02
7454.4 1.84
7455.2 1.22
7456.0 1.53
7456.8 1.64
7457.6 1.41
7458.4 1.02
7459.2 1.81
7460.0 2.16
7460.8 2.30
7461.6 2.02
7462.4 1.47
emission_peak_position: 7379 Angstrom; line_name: [N II]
